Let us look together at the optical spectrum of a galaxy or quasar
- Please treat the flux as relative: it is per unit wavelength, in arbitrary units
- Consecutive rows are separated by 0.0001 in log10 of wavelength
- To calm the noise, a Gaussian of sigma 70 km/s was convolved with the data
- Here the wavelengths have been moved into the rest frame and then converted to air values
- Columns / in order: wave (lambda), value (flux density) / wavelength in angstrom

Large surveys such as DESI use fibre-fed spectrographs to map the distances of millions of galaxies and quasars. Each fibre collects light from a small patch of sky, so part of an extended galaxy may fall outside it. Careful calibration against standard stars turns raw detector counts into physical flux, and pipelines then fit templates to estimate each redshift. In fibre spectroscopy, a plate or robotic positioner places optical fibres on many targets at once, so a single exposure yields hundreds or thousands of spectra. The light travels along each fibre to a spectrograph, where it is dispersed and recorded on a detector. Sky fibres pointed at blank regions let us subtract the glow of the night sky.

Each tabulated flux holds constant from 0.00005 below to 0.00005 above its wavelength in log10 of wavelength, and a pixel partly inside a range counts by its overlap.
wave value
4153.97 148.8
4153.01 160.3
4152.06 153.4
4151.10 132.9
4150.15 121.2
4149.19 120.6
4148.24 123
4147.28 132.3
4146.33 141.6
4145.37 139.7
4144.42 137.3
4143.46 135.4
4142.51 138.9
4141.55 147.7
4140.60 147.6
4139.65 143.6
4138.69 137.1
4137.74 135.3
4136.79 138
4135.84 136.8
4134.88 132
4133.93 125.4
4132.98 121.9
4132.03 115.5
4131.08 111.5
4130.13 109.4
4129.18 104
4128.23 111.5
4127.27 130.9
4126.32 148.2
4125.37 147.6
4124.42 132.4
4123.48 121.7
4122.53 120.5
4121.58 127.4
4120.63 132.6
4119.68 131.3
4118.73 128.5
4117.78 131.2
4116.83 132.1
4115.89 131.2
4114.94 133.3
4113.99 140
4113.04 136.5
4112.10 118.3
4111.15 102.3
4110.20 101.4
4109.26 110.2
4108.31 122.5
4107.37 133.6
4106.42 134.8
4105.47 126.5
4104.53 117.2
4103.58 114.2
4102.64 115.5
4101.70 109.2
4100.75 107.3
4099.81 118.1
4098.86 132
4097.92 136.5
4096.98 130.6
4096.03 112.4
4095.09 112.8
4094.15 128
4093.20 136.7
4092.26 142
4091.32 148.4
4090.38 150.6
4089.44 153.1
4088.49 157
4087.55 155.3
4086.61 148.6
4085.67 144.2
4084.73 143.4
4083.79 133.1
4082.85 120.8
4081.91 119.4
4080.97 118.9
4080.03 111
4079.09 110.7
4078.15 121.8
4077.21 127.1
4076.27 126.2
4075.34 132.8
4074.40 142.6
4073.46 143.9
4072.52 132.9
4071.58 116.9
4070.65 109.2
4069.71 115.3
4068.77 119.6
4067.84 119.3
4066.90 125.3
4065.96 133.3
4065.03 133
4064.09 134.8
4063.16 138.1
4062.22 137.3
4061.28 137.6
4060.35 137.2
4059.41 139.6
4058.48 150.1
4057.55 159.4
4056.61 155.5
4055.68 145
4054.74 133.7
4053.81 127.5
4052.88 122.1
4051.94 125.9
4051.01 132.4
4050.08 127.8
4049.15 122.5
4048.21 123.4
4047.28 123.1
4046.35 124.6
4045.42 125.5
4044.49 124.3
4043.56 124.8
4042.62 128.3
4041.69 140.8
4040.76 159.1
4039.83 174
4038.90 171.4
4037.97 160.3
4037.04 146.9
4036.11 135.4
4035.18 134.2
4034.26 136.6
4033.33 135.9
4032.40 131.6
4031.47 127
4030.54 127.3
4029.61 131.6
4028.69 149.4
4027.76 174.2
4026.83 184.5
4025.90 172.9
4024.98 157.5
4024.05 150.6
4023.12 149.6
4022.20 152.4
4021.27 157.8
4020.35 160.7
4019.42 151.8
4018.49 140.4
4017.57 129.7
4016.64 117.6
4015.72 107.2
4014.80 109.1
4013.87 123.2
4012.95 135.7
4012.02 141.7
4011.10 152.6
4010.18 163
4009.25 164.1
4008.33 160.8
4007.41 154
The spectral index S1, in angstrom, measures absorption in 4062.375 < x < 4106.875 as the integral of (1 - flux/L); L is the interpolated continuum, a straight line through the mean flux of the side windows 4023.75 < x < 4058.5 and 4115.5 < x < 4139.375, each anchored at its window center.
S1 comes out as 1.8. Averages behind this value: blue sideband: 141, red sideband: 128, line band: 129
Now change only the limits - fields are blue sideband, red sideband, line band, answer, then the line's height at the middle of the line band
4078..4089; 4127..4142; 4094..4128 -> 1.25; 130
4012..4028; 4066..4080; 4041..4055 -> 0.69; 134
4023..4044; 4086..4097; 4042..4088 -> 4.11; 144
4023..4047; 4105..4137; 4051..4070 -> 0.65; 139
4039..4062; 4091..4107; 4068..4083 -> 0.85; 130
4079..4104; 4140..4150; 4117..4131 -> 0.75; 134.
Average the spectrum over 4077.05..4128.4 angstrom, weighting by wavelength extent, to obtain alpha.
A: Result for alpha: 128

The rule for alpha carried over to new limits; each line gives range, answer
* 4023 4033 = 150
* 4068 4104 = 129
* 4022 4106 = 135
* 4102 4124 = 124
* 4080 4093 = 140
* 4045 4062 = 134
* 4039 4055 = 133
